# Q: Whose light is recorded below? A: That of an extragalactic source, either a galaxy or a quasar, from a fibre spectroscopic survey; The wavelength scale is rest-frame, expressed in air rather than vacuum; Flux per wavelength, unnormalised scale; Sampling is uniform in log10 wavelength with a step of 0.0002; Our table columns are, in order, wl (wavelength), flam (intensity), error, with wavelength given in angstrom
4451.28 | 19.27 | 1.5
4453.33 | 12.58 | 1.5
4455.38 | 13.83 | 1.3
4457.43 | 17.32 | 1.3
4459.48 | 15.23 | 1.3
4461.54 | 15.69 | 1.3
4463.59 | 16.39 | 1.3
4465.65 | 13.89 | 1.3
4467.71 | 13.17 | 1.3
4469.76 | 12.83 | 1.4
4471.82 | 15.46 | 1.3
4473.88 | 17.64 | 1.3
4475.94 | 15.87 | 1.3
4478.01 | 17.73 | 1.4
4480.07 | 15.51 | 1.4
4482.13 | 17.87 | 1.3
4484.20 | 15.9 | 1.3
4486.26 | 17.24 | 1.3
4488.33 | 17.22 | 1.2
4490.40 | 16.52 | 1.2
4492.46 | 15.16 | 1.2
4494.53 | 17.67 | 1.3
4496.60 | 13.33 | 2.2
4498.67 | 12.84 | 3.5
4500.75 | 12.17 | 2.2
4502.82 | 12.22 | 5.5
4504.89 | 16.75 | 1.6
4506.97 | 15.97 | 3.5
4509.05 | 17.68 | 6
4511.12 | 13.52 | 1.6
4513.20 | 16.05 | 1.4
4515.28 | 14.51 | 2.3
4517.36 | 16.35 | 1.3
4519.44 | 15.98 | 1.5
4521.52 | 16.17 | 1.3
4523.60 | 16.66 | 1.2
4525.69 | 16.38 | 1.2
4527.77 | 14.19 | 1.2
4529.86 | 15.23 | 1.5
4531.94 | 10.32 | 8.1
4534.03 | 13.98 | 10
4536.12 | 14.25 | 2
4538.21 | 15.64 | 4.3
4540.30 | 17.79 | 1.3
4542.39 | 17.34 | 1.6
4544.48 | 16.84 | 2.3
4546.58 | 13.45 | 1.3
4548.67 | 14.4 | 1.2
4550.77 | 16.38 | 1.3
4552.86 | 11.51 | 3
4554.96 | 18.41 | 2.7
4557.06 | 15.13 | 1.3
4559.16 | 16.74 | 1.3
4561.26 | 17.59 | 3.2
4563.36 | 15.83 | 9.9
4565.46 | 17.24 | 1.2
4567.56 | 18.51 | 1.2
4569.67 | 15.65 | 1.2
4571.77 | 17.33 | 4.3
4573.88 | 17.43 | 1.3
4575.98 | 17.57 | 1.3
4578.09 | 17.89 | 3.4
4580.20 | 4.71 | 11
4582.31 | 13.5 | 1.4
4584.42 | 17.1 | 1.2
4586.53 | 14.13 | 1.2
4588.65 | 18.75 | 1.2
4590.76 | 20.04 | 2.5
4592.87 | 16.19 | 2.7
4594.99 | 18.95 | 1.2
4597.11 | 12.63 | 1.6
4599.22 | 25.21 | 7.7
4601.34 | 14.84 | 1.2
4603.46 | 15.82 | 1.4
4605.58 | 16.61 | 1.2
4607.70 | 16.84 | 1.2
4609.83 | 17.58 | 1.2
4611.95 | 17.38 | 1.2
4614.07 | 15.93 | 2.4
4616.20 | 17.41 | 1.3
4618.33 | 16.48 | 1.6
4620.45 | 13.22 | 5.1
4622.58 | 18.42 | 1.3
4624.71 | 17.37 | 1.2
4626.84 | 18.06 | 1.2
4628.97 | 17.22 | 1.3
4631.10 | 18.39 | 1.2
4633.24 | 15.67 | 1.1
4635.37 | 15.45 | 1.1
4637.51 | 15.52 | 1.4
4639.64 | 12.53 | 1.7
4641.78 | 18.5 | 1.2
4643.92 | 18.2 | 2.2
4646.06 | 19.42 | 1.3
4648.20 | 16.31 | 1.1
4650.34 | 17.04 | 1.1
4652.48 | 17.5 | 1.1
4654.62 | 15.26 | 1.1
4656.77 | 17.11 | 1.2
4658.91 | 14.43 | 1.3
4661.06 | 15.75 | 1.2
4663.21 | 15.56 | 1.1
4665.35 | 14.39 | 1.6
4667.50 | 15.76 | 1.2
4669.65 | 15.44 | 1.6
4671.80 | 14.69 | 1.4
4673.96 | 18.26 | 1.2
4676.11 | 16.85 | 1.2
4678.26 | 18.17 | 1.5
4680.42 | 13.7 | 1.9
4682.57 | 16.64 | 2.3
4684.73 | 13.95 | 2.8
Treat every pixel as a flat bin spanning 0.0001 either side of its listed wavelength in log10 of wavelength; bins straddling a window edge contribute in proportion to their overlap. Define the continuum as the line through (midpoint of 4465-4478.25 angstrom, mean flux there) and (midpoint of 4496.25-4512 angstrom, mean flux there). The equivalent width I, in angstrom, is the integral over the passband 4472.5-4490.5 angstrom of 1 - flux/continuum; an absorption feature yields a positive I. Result -2.3 angstrom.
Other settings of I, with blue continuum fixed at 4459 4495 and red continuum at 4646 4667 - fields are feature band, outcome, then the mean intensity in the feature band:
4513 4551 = 1.6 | 15.3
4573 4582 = 1.0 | 14.3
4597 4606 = -0.8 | 17.5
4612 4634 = -1.1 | 16.9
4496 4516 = 1.8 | 14.5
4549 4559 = 0.4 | 15.4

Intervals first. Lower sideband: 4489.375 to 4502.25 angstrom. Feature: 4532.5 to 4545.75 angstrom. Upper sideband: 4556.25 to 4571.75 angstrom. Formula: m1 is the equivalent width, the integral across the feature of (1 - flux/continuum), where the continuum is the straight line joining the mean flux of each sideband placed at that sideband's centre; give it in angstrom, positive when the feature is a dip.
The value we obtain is 0.2 angstrom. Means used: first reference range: 14.5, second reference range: 16.7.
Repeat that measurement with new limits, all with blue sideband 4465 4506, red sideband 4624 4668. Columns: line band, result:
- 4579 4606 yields 0.10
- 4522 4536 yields 1.02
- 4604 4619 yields -0.60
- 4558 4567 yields -0.59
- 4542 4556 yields 0.36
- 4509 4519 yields 0.07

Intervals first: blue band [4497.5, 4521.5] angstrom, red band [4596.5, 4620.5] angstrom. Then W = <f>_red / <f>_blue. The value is 1.13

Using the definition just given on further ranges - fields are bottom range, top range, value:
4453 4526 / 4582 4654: 1.09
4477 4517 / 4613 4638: 1.07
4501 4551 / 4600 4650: 1.09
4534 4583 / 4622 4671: 1.05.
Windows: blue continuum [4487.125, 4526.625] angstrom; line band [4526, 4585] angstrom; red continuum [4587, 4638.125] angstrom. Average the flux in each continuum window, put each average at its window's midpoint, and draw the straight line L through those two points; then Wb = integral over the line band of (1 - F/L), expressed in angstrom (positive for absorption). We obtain 2.8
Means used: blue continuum 15.4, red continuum 17.1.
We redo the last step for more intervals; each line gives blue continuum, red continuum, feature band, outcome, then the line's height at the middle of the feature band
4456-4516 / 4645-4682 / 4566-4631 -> -2.87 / 16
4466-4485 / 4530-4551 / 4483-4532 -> 0.00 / 15.4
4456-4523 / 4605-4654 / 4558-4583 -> 0.64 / 16.3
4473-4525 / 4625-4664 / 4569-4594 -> 0.55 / 16.2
